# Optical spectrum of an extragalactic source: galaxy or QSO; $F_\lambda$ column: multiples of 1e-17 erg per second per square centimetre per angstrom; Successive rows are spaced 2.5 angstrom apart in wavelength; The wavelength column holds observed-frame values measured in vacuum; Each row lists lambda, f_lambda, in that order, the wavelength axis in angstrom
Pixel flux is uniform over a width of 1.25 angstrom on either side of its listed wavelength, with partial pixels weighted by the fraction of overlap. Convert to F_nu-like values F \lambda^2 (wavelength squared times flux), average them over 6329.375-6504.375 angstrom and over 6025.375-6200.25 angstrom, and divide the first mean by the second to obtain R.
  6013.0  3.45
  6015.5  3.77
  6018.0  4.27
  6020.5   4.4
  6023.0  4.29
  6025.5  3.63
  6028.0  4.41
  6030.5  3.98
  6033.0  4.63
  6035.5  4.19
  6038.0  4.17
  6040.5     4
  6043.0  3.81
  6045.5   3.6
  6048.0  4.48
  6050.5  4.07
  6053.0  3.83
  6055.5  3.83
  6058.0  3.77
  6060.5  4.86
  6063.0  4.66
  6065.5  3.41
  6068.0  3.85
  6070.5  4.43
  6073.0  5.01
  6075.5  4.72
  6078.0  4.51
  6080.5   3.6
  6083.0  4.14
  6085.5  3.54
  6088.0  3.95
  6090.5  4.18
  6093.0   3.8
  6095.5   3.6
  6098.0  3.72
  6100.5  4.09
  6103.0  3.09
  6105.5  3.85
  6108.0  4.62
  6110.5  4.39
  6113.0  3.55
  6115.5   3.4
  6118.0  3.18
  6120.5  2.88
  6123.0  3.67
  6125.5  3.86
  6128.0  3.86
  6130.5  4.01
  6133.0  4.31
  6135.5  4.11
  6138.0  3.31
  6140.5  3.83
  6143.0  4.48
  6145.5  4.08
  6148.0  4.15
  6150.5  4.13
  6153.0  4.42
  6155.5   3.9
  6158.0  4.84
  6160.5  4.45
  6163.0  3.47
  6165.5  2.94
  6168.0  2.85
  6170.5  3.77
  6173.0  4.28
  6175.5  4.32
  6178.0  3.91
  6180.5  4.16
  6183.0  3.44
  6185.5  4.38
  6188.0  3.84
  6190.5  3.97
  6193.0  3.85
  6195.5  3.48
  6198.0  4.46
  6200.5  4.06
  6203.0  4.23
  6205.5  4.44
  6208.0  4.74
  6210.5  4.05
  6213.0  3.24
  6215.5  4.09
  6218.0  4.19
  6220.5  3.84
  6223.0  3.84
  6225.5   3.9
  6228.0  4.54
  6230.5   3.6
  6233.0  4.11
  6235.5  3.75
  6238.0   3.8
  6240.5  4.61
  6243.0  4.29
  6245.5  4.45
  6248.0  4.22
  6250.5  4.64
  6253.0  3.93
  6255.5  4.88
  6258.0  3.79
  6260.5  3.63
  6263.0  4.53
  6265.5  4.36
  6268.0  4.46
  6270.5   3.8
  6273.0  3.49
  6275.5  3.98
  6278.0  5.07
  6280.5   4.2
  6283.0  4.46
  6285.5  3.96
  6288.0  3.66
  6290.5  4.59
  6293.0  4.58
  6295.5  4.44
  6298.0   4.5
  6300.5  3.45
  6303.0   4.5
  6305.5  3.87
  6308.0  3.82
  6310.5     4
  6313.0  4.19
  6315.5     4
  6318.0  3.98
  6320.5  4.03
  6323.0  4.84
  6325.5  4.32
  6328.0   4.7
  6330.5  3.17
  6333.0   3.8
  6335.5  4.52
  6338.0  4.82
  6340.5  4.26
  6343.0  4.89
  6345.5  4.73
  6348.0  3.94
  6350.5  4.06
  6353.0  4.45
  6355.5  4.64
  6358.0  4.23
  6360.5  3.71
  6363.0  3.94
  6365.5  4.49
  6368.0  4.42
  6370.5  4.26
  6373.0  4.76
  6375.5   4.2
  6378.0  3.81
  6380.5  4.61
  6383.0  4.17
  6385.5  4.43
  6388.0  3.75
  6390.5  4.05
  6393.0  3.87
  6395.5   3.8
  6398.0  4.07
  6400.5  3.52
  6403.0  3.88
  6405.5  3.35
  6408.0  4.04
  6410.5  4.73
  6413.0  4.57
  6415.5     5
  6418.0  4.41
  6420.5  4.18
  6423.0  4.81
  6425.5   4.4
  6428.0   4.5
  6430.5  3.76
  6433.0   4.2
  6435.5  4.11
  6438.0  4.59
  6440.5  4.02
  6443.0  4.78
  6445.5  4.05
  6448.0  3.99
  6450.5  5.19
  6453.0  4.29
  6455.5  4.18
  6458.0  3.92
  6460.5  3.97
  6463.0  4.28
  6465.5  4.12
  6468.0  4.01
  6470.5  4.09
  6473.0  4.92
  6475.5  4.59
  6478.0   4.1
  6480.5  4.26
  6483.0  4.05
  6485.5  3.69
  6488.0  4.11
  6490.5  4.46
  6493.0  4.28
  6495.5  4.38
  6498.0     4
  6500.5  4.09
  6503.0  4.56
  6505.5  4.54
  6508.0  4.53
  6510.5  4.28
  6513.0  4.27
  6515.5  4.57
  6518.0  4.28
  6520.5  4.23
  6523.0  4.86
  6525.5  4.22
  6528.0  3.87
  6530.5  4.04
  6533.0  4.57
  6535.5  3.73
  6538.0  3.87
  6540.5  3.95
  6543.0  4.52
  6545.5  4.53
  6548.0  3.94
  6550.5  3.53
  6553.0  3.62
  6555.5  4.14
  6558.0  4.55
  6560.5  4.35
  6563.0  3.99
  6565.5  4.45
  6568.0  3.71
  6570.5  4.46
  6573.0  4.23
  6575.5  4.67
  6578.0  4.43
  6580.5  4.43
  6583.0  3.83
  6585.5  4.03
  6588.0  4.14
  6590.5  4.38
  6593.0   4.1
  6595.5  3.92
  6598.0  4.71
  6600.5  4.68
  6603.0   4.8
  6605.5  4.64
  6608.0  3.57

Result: 1.2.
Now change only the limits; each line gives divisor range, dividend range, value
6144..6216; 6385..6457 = 1.14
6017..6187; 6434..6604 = 1.22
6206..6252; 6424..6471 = 1.10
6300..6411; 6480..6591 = 1.07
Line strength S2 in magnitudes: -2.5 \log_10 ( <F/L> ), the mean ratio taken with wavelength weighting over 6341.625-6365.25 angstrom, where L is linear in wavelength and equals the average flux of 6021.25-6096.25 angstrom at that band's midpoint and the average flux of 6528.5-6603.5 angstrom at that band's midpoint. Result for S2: -0.035 mag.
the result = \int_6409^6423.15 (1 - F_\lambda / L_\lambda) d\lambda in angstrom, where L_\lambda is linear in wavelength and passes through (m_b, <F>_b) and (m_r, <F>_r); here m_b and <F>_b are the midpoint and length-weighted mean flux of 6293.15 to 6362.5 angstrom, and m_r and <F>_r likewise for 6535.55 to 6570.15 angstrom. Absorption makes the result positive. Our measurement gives -1.4 angstrom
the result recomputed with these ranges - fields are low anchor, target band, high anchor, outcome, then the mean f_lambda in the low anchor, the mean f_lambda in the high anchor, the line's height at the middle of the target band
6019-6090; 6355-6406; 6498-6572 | 1.11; 4.14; 4.21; 4.19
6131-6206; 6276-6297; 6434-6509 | -1.32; 3.99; 4.27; 4.1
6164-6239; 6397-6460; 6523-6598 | -2.74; 3.93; 4.17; 4.08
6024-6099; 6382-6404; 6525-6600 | 1.02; 4.08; 4.17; 4.14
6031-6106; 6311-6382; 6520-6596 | -2.68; 4.05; 4.17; 4.12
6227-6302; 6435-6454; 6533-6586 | -1.01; 4.19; 4.15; 4.17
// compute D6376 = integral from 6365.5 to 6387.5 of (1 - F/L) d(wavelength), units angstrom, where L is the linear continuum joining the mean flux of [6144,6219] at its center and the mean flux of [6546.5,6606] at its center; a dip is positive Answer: -1.1 angstrom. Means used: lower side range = 4.01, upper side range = 4.23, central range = 4.32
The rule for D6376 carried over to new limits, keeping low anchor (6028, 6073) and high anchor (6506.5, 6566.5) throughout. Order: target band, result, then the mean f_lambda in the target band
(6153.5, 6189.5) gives 2.07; 3.91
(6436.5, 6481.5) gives -1.12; 4.3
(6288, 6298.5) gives -0.66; 4.43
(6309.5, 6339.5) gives -0.21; 4.2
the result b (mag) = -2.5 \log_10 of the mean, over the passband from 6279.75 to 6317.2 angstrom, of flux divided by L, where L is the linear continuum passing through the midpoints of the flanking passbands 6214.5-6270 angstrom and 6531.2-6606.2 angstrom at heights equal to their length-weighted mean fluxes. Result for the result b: 0.005 mag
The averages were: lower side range 4.15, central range 4.15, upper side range 4.23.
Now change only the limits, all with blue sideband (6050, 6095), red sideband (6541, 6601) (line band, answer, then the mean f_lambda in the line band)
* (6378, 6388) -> -0.02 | 4.25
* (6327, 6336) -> 0.05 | 3.99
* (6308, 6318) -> 0.04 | 4.02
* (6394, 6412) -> 0.07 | 3.92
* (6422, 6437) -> -0.03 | 4.29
